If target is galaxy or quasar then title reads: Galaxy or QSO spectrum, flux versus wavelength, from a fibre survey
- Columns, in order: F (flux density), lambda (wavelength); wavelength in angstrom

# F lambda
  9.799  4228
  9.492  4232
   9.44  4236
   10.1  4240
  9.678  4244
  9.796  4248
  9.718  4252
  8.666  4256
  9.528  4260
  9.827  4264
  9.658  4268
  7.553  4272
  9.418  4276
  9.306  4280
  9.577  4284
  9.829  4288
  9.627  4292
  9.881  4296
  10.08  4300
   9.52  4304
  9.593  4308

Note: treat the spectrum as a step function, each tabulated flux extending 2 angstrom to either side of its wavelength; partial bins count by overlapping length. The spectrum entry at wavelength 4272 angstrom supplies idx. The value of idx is 7.553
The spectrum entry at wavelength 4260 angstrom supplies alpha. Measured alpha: 9.528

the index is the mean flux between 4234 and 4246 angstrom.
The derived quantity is 9.74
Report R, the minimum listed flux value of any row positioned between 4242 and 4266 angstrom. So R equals 8.666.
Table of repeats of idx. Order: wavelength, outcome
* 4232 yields 9.492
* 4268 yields 9.658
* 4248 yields 9.796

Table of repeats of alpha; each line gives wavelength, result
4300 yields 10.08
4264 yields 9.827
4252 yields 9.718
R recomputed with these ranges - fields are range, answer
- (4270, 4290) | 7.553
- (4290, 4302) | 9.627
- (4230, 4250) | 9.44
